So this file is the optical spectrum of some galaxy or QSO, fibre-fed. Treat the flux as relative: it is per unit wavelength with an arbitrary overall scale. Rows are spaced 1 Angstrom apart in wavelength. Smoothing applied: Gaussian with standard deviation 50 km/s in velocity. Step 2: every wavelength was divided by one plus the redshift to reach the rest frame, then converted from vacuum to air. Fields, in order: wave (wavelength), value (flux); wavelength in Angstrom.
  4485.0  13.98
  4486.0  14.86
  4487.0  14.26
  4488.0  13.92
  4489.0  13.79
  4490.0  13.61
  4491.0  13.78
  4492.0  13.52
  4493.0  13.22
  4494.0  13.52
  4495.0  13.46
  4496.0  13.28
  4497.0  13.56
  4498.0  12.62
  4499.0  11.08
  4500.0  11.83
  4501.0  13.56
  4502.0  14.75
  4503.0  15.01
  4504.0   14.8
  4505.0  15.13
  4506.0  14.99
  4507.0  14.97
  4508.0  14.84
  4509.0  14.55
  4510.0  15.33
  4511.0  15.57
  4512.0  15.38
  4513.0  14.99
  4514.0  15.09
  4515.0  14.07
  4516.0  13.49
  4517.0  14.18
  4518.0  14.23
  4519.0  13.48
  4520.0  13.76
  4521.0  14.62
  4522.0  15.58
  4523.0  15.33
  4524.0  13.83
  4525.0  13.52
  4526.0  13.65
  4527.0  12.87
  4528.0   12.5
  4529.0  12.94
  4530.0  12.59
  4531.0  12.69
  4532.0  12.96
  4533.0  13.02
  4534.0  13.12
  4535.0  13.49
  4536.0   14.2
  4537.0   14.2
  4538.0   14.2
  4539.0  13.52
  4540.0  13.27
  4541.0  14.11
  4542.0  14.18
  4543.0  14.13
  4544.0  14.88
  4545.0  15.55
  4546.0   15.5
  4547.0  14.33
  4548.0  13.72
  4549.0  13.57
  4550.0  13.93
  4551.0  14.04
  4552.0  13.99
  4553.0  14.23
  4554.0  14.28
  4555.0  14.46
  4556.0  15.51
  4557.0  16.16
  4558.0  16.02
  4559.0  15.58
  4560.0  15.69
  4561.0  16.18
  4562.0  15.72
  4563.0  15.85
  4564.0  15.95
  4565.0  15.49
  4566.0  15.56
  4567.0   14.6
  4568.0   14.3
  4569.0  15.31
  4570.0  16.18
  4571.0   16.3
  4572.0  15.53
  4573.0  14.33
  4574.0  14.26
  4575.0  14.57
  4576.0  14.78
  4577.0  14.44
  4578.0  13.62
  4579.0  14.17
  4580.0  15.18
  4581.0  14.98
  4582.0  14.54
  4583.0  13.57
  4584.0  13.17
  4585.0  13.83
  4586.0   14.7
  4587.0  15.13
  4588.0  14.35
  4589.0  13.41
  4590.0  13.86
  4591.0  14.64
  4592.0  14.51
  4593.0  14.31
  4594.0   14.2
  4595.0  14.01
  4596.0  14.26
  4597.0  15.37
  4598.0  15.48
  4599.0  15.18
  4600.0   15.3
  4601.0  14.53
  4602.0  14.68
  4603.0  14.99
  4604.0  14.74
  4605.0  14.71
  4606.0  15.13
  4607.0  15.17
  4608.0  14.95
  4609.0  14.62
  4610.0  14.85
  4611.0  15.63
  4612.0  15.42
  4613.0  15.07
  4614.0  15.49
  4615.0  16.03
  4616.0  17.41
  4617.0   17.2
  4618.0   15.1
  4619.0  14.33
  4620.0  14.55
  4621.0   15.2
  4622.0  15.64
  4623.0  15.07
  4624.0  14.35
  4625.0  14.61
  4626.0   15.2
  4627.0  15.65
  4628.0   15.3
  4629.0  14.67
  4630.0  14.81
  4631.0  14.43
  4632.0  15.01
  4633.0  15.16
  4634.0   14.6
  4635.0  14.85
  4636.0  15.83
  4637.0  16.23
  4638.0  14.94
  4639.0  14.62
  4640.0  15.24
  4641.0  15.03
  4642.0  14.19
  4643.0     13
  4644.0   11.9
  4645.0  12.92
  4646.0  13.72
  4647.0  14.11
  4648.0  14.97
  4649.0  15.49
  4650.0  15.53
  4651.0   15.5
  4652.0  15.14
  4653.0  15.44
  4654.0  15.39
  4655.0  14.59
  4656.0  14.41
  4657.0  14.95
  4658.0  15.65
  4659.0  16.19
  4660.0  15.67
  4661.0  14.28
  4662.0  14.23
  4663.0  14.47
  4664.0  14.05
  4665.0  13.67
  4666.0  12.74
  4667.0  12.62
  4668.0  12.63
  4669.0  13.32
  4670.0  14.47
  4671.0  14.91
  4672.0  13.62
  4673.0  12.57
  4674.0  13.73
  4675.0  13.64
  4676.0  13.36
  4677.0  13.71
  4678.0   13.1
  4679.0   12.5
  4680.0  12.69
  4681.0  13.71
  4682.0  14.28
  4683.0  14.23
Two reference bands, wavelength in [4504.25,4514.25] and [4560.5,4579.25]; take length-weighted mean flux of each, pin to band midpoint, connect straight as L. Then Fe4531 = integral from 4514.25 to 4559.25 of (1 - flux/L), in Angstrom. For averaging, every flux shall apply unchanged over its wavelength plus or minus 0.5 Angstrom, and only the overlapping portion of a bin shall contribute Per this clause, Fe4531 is 3.1 Angstrom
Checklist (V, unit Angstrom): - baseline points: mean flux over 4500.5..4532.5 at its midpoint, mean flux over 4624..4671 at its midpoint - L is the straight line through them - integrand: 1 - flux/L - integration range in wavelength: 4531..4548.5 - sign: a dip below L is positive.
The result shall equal 0.4 Angstrom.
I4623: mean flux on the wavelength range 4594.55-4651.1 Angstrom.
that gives 14.9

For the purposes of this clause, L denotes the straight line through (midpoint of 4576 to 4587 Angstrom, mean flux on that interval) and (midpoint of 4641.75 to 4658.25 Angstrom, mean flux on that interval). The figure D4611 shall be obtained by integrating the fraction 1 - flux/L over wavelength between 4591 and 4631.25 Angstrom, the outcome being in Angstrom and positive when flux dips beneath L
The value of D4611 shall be -1.9 Angstrom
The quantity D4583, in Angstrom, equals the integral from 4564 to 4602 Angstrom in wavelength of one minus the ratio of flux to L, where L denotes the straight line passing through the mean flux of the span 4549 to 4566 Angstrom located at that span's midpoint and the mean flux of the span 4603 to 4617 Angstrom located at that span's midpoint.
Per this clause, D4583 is 1.5 Angstrom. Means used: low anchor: 15.2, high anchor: 15.4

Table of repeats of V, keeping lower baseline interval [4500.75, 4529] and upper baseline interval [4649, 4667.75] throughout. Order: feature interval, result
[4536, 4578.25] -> -0.9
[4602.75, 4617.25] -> -0.8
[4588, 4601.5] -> 0.0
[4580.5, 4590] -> 0.2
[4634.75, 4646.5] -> 0.2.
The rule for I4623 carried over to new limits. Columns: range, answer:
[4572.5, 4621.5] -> 14.8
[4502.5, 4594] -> 14.5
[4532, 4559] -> 14.3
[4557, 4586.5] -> 15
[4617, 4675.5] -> 14.6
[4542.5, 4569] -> 15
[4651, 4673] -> 14.4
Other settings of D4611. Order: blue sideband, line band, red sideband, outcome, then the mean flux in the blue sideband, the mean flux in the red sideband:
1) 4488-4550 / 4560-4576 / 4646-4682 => -1.48 Angstrom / 14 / 14.2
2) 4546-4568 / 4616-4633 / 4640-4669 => -0.68 Angstrom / 15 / 14.4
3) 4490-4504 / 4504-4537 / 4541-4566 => -0.20 Angstrom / 13.4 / 15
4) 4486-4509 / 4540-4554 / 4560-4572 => 0.76 Angstrom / 13.8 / 15.6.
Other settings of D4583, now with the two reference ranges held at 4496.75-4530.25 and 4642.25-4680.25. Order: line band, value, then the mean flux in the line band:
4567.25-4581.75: -0.8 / 14.8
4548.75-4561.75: -0.8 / 14.9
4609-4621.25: -1.2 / 15.5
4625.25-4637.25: -0.9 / 15.1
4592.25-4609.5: -0.9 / 14.8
